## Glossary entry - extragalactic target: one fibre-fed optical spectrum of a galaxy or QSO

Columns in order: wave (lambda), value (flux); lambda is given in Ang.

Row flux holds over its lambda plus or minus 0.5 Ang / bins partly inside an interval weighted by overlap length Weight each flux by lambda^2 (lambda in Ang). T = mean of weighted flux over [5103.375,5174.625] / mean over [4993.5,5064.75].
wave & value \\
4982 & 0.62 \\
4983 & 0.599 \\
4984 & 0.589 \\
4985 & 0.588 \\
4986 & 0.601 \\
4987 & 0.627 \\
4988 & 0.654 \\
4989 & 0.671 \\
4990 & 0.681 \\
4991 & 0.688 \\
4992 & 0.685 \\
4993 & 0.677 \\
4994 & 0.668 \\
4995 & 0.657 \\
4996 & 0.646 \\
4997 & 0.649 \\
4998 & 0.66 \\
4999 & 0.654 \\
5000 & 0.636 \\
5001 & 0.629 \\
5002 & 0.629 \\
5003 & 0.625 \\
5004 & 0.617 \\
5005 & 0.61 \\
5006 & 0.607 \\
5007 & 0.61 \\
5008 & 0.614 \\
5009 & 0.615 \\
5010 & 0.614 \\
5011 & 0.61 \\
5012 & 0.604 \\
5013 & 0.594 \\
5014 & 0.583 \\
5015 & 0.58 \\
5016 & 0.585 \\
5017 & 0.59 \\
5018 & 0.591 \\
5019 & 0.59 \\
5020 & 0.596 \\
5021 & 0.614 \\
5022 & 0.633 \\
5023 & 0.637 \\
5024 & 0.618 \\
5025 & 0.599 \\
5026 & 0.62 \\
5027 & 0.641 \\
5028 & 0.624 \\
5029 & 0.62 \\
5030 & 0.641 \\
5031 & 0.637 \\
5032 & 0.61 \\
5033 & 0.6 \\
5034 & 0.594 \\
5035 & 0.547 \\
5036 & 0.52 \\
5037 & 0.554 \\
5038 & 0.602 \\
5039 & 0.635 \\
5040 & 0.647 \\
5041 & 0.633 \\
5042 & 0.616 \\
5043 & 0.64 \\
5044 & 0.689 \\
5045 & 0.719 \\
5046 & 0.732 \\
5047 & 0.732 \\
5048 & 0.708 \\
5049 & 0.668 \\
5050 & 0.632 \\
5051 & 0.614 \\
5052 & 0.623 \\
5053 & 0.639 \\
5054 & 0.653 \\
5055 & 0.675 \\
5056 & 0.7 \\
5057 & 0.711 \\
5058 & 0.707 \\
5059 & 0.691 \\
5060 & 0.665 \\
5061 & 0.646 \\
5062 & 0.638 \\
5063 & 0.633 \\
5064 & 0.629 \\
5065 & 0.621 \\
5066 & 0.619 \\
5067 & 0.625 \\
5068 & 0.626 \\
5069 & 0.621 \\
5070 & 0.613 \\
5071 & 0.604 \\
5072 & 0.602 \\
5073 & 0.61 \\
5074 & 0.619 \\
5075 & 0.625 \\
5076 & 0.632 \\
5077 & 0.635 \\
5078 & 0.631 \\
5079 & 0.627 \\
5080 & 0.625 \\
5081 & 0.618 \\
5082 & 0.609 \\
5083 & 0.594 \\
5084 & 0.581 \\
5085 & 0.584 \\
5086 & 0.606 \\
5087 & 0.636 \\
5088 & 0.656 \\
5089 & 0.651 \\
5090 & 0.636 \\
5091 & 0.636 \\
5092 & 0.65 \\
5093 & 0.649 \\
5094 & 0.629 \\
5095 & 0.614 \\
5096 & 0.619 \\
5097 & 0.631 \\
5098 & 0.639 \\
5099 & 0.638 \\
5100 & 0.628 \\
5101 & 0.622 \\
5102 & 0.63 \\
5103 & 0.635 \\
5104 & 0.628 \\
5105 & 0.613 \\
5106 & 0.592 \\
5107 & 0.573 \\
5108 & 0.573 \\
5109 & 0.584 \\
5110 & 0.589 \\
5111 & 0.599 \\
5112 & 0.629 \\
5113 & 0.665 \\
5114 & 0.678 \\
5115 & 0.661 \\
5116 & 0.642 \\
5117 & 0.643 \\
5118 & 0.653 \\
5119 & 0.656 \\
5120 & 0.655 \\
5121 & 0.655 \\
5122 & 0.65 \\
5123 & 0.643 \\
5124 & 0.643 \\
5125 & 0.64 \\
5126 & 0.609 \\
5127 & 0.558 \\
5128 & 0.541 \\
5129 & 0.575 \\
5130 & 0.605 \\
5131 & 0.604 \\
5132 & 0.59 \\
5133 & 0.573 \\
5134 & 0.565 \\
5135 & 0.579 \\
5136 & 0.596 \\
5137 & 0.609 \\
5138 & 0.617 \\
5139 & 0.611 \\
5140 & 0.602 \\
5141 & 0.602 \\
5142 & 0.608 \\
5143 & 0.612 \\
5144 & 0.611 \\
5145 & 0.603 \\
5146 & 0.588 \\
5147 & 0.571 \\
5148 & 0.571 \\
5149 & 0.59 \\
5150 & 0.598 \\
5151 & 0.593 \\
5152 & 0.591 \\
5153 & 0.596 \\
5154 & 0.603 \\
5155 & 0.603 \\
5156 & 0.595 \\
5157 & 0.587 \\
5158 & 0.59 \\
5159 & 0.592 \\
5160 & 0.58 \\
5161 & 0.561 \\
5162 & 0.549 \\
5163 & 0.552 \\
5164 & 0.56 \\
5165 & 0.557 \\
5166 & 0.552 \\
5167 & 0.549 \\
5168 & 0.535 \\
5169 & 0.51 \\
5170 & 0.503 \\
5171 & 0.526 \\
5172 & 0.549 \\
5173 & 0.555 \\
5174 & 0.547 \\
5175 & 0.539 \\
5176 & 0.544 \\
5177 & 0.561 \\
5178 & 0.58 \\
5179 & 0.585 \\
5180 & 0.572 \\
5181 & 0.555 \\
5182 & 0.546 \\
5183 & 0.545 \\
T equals 1.0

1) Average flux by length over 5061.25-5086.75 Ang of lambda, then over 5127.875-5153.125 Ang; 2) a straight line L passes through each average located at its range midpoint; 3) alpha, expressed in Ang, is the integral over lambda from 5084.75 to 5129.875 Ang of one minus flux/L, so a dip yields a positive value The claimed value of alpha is -1.49 Ang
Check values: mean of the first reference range 0.618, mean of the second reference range 0.593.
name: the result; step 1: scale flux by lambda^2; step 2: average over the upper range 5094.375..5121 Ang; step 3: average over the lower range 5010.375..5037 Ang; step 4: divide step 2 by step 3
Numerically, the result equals 1.08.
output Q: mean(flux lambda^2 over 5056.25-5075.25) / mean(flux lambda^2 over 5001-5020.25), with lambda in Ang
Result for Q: 1.1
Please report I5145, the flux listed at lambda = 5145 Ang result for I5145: 0.603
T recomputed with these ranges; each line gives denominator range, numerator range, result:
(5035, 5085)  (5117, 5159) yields 0.98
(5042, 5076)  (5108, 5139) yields 0.97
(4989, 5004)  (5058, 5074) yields 0.99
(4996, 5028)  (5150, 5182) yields 0.97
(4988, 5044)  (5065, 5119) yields 1.03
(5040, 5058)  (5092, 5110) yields 0.94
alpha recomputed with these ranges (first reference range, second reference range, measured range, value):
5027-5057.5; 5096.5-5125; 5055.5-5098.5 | 0.2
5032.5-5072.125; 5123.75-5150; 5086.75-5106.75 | -0.5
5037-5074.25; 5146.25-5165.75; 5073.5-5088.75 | 0.3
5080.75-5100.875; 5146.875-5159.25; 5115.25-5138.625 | -0.3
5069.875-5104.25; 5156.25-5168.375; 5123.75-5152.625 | -0.5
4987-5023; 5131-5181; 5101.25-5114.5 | -0.5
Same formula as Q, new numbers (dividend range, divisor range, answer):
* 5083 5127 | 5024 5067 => 1.00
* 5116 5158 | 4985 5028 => 1.02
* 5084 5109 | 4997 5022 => 1.05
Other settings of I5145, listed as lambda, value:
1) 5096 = 0.619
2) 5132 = 0.59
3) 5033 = 0.6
